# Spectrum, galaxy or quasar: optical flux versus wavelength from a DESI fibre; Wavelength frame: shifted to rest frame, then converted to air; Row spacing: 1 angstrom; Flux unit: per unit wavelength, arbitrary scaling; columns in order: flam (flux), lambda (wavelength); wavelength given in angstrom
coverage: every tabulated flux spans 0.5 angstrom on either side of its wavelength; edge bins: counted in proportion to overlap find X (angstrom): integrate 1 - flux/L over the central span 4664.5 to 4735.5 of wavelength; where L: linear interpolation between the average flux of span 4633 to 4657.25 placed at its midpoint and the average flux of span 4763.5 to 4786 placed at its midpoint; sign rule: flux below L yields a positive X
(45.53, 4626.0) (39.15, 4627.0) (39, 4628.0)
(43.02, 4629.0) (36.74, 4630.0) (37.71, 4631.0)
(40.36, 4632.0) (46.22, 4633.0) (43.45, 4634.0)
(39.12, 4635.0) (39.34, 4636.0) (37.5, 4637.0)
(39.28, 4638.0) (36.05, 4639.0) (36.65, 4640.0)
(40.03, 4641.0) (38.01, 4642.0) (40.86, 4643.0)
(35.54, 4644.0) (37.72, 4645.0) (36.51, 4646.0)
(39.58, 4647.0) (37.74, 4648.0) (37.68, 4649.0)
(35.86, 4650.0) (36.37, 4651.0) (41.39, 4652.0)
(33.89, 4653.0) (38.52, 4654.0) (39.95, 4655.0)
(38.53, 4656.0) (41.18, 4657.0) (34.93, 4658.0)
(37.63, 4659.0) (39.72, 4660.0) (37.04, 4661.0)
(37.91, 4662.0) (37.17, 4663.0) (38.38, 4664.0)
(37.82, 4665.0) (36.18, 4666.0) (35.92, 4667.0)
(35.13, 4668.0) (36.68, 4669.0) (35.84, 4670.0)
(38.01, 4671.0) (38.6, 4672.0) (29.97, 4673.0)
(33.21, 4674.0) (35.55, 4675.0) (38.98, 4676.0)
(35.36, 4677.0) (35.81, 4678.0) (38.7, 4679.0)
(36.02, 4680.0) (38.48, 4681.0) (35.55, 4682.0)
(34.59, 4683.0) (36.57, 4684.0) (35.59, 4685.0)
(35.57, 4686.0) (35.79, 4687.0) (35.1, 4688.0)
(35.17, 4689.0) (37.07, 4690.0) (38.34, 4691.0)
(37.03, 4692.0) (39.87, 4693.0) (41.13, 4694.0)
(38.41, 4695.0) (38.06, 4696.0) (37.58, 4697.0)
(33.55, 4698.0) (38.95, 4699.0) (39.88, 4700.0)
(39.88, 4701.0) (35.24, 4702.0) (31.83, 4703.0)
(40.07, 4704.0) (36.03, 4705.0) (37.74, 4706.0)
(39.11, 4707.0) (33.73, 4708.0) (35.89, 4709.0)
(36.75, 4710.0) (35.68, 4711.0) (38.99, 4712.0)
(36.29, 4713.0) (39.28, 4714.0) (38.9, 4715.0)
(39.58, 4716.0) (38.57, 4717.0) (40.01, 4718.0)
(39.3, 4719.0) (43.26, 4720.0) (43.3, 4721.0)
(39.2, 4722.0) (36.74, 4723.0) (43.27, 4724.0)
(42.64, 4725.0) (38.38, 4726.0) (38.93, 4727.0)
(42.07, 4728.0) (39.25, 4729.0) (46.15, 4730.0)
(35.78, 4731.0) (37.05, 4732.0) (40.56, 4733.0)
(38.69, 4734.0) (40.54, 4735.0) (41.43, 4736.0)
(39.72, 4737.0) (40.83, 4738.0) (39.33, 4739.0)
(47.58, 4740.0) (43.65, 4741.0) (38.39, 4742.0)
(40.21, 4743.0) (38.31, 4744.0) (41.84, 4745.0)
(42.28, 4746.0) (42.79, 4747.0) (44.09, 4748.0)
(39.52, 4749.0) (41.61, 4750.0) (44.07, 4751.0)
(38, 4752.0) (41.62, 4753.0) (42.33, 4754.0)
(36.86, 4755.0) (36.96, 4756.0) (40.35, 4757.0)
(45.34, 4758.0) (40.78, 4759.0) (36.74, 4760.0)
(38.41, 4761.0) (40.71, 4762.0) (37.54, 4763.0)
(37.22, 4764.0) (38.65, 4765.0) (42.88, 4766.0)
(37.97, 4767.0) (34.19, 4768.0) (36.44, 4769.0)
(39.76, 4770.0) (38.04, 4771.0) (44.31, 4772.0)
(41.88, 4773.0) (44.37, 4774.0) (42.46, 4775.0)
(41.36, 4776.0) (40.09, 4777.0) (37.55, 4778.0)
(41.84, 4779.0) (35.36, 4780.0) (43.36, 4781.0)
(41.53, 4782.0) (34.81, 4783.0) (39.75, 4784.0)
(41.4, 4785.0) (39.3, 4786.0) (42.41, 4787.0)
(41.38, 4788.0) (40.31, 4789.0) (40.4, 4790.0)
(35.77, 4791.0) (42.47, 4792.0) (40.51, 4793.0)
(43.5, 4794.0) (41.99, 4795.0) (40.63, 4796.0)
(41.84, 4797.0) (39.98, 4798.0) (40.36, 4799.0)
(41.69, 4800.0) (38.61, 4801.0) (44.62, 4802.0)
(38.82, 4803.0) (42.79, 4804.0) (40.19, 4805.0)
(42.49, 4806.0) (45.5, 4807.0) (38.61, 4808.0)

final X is 2.39 angstrom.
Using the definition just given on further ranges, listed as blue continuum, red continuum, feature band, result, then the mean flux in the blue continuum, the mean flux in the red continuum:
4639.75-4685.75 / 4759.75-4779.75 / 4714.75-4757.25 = -1.9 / 37.1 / 39.6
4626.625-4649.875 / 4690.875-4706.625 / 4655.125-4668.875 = 0.3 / 39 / 37.7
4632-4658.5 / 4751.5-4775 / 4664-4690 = 1.9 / 38.6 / 39.7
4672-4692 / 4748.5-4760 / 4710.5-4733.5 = -0.7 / 36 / 40.5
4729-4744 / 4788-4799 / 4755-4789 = 0.7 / 40.6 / 40.8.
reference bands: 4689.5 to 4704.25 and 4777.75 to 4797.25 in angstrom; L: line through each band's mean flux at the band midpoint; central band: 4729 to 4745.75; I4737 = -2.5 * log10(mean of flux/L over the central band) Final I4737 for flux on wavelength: -0.05 mag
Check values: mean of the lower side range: 37.8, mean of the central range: 40.6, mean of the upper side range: 40.3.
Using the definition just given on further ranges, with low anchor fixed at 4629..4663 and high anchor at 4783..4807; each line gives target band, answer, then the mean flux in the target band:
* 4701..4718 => 0.064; 37.3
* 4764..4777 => 0.011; 40.1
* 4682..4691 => 0.097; 35.8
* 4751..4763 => 0.010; 39.9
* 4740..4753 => -0.037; 41.5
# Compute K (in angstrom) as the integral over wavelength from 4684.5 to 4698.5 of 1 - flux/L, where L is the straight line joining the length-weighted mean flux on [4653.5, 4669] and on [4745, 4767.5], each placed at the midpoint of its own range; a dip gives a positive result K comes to 0.6 angstrom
